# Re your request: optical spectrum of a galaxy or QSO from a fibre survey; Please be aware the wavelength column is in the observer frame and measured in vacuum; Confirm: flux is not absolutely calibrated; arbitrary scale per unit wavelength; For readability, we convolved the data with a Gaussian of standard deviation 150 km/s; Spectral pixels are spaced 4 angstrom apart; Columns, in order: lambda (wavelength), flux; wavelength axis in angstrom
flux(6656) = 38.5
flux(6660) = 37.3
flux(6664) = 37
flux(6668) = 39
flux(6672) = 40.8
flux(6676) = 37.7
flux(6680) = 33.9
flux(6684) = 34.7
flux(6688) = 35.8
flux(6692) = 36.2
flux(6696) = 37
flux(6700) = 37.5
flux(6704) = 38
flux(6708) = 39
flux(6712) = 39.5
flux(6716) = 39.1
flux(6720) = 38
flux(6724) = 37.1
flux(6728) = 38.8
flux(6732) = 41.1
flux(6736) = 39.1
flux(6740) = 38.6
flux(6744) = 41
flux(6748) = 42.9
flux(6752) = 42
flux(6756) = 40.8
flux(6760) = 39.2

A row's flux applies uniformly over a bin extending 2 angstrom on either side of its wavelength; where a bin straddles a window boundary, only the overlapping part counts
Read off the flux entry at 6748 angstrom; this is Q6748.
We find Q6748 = 42.9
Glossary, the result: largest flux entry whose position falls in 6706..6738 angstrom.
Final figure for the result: 41.1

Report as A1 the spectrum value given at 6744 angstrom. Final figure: 41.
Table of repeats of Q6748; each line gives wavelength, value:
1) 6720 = 38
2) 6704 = 38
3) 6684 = 34.7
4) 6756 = 40.8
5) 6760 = 39.2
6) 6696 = 37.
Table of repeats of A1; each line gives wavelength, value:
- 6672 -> 40.8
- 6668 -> 39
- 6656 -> 38.5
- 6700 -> 37.5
